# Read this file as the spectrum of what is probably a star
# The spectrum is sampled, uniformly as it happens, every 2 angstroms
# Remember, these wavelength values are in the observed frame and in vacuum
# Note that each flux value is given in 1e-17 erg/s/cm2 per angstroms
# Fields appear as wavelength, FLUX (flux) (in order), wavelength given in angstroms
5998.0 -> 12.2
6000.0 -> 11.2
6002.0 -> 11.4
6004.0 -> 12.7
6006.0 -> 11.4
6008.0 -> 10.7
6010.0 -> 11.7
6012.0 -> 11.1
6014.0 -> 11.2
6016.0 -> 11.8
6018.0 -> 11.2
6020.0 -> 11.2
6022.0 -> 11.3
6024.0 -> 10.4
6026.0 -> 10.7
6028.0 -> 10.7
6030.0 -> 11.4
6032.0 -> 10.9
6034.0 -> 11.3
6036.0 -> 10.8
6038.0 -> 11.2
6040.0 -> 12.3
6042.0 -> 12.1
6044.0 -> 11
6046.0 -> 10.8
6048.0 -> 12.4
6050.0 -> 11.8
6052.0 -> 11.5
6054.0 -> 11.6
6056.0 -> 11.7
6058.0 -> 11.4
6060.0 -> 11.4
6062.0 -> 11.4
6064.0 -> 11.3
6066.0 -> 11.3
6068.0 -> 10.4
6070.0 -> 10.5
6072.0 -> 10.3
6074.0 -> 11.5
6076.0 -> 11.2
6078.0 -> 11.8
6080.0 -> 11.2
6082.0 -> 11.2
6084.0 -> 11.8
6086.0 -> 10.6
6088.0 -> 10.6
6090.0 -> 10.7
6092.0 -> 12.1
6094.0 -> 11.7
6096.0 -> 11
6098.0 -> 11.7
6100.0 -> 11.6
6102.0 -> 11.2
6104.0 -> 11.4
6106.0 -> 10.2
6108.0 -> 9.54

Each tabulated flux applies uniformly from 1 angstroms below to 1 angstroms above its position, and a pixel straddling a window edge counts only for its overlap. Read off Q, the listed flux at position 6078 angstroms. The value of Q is 11.8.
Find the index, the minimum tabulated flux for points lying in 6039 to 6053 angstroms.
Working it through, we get 10.8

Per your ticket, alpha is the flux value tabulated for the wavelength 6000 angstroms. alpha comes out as 11.2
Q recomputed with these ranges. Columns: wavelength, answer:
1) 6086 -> 10.6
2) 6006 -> 11.4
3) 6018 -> 11.2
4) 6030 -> 11.4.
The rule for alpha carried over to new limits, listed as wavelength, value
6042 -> 12.1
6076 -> 11.2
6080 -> 11.2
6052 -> 11.5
